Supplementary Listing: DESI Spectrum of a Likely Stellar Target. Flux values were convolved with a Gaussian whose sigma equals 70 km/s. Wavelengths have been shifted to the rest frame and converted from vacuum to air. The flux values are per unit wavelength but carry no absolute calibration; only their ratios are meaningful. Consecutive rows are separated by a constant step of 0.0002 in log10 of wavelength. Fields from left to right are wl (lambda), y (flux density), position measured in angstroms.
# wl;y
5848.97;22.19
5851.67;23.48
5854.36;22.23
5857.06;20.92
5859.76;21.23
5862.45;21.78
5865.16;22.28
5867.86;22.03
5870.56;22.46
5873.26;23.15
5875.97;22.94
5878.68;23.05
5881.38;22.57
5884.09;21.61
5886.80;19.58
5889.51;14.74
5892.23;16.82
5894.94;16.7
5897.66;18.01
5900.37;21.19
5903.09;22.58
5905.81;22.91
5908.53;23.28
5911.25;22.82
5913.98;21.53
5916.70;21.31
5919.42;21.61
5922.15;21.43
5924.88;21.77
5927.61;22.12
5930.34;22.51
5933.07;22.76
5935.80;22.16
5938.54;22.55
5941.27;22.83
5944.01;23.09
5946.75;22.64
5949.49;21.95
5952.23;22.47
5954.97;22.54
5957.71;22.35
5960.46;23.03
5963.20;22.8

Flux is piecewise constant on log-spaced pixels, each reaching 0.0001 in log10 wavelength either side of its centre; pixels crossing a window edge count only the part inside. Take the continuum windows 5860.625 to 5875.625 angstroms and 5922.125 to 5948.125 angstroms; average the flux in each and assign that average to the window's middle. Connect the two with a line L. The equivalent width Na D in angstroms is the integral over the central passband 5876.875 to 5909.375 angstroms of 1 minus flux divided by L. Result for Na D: 3.1 angstroms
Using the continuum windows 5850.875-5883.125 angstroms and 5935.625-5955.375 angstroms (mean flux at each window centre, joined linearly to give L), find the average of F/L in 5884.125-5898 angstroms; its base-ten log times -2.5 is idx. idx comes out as 0.27 mag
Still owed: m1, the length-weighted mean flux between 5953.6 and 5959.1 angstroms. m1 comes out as 22.4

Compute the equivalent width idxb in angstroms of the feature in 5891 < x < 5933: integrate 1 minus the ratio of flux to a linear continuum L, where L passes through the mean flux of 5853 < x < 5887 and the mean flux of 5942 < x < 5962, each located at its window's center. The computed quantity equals 2.2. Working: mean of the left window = 22.1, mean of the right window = 22.6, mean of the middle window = 21.2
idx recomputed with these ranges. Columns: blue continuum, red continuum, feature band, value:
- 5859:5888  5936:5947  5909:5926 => 0.03 mag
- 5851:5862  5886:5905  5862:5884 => -0.10 mag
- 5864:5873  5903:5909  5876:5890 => 0.08 mag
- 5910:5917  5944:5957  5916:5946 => 0.00 mag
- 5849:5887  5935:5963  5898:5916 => 0.01 mag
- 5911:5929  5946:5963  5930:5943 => -0.02 mag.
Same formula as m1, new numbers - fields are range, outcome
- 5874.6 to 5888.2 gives 21.9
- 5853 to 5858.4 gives 21.6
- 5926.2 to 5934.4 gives 22.5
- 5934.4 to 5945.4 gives 22.7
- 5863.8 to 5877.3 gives 22.6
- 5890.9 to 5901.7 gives 18.2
